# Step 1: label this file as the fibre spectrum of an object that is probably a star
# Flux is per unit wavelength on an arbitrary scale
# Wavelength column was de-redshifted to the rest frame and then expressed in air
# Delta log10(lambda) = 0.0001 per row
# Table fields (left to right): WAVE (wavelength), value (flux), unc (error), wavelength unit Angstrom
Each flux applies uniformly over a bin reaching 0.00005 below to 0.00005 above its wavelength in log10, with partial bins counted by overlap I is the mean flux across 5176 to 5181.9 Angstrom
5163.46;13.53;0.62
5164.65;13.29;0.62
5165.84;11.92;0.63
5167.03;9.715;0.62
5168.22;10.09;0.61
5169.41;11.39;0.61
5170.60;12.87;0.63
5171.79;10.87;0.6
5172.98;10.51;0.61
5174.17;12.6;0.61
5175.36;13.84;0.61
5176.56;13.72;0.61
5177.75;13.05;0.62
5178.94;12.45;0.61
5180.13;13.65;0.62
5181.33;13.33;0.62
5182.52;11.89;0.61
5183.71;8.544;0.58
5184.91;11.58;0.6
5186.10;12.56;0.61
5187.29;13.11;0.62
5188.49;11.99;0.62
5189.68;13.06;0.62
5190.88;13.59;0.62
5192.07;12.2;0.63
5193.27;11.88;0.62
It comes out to 13.2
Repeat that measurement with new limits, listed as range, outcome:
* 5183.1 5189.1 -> 11.6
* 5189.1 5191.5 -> 13.3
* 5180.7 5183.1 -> 12.6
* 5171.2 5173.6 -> 10.7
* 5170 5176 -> 12.1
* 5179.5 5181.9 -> 13.5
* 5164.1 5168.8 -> 11.2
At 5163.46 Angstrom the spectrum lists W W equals 13.53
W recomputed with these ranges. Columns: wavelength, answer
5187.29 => 13.11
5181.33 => 13.33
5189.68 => 13.06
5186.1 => 12.56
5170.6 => 12.87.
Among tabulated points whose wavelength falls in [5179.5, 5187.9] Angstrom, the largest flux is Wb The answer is 13.65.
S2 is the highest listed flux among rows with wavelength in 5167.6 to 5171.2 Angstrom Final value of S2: 12.87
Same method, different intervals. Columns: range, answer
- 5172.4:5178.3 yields 13.84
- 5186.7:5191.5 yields 13.59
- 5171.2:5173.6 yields 10.87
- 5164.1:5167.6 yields 13.29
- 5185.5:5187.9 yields 13.11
